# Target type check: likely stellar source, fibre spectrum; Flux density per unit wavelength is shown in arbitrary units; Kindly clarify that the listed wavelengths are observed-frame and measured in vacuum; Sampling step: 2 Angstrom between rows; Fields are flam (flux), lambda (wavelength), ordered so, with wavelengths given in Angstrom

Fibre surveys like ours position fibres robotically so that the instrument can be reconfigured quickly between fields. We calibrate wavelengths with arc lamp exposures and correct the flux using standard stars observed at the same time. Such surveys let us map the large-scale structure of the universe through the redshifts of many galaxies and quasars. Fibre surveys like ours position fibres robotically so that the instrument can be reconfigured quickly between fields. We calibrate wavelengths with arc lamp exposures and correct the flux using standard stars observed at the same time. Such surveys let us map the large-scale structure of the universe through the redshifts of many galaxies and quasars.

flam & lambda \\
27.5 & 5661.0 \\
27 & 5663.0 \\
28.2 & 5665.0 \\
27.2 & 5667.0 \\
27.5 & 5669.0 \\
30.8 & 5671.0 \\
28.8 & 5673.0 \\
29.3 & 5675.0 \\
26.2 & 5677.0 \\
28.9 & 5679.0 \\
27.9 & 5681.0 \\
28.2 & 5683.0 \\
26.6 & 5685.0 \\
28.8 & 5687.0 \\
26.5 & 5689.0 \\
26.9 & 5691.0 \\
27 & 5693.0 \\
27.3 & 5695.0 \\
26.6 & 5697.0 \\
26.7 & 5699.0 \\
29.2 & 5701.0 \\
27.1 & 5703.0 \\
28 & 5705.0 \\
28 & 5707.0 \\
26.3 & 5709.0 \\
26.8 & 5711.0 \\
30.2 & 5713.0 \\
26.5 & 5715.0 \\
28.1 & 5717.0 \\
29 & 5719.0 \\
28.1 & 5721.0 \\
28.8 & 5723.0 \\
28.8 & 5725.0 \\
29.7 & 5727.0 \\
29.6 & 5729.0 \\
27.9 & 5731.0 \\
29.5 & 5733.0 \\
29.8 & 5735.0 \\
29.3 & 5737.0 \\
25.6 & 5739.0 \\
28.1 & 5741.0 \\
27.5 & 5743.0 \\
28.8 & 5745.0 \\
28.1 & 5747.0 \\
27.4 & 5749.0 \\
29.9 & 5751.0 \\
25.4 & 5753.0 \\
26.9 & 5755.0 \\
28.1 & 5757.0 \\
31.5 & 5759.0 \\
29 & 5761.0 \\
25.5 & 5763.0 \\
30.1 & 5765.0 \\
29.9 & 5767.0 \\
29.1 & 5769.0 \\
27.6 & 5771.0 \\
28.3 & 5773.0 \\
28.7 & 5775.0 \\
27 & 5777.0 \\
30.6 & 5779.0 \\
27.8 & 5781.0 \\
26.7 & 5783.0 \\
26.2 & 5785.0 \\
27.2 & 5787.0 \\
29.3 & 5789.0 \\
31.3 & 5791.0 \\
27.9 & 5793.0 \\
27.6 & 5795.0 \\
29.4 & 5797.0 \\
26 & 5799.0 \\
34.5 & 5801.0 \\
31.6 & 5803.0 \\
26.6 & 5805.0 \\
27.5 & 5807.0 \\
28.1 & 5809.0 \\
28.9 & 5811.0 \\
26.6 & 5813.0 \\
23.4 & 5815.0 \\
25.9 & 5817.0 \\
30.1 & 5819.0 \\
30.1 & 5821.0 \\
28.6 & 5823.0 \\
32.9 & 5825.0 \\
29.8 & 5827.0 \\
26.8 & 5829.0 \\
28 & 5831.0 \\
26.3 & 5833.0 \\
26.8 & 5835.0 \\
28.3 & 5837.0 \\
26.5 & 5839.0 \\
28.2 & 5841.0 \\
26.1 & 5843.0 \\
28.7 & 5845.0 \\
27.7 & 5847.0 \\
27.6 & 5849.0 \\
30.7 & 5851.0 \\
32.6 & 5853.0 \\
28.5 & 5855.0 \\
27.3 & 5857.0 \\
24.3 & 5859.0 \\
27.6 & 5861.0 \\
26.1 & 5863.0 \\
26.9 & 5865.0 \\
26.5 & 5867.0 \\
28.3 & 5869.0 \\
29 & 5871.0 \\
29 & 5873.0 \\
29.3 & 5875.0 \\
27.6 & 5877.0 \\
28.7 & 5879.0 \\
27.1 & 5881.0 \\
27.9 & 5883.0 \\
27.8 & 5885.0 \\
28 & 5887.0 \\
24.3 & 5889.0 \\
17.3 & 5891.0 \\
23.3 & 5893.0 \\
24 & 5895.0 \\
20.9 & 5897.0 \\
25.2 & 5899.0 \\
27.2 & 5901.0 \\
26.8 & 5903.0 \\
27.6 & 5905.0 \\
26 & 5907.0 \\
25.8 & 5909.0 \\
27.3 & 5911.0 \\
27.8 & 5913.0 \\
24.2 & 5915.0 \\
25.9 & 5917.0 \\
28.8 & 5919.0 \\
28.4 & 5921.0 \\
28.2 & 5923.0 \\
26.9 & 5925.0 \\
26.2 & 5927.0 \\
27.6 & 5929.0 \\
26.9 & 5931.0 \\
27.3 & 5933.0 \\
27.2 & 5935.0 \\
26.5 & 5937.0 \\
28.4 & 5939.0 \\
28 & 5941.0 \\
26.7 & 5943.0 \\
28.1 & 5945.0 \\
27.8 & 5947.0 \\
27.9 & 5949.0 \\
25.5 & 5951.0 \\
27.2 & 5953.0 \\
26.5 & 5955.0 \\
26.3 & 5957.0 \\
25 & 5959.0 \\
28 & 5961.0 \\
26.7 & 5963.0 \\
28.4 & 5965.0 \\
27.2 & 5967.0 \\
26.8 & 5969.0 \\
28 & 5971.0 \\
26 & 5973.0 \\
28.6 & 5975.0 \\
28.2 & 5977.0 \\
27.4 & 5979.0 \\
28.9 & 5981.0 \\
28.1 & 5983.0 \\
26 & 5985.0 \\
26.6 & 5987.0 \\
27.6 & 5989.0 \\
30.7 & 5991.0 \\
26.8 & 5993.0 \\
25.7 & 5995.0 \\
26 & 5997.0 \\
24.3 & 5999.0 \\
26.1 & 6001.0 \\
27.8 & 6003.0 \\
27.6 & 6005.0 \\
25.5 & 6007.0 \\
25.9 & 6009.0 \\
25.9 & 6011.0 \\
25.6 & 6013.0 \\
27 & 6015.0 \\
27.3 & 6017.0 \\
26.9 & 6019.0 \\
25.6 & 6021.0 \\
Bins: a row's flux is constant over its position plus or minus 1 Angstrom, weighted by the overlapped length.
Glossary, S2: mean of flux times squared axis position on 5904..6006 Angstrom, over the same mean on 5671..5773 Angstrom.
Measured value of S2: 1.04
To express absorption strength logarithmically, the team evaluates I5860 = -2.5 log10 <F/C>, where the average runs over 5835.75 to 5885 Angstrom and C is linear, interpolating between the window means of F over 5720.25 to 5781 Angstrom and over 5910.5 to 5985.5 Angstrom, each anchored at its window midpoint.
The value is -0.01 mag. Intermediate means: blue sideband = 28.5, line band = 27.9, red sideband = 27.2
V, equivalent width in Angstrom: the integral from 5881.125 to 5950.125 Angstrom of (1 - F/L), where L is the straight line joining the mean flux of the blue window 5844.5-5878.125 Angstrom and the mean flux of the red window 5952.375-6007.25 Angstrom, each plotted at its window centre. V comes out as 3.0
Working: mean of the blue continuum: 28.1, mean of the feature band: 26.4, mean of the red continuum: 27.1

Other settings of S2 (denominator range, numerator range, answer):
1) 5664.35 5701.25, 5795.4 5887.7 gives 1.07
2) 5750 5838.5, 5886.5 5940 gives 0.96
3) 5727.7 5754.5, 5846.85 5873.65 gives 1.03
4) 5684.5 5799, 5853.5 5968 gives 1.01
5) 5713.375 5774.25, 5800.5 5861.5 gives 1.02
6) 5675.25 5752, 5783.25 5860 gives 1.05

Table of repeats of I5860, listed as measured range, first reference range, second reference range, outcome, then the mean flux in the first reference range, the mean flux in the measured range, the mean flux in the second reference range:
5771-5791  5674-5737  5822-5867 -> 0.00 mag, 28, 28.1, 28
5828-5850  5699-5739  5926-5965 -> 0.01 mag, 28.3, 27.4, 27.1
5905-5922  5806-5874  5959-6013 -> 0.03 mag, 27.9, 26.8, 27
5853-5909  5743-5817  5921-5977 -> 0.05 mag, 28.2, 26.5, 27.2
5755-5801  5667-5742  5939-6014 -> -0.03 mag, 28.1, 28.5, 27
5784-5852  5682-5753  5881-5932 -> -0.05 mag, 28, 28.3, 26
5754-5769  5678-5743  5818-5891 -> -0.03 mag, 28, 28.7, 27.9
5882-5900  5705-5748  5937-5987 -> 0.14 mag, 28.3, 24.3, 27.3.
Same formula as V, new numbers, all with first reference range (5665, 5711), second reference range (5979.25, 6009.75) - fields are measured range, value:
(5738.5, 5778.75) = -0.99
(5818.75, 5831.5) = -0.99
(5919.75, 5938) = -0.12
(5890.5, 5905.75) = 1.67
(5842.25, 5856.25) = -0.80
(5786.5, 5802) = -1.00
